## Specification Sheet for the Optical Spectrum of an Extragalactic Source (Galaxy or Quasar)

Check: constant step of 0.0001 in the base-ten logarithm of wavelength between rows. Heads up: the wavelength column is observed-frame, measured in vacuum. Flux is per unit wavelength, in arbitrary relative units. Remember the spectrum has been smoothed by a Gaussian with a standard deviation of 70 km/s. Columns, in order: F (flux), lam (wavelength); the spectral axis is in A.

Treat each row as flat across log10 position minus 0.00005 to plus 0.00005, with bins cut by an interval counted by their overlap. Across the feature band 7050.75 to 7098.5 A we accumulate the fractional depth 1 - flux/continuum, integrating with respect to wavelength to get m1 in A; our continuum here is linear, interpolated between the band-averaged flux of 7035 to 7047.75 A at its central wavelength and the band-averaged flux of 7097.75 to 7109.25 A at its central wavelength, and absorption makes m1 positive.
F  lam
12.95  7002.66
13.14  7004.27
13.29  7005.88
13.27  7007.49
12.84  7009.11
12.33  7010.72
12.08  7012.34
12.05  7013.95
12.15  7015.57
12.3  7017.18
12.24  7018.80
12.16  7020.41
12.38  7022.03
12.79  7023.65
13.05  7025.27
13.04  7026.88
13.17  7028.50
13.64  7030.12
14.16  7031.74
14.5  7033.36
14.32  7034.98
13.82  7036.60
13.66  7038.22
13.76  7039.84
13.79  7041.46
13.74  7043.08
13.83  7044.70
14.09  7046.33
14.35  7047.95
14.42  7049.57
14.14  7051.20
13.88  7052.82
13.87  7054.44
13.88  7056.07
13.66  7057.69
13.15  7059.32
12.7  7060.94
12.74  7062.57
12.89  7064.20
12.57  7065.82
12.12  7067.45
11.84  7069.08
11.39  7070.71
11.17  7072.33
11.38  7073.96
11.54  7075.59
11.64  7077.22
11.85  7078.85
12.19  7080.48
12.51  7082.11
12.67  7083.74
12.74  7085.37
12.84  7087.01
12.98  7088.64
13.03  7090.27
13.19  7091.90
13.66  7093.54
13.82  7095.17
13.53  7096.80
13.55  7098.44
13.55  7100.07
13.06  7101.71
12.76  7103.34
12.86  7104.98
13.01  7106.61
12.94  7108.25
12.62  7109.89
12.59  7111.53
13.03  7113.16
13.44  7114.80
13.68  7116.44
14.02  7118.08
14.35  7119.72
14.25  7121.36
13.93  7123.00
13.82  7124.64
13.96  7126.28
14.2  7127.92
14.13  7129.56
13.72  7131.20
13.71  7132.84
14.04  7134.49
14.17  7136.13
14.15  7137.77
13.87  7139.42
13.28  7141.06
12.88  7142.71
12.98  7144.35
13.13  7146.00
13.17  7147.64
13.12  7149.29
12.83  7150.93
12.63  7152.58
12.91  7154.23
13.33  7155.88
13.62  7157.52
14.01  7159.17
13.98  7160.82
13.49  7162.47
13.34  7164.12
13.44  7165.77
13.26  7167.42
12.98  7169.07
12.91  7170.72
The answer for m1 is 2.50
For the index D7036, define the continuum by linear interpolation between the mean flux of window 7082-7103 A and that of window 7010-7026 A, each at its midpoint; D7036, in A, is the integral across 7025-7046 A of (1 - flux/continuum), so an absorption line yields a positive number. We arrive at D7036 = -2.0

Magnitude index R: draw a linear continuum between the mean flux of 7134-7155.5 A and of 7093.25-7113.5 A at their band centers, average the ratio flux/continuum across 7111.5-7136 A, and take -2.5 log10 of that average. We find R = -0.05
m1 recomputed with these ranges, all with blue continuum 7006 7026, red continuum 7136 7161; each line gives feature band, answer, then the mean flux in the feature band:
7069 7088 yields 1.3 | 12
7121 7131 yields -0.6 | 14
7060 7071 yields 0.4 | 12.4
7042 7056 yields -1.5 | 14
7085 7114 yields -0.2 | 13.1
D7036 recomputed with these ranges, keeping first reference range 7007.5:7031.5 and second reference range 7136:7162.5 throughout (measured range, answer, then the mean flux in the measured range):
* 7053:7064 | -0.4 A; 13.3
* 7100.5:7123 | -0.3 A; 13.3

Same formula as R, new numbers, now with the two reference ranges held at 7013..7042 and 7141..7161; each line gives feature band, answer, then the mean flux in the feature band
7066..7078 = 0.13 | 11.6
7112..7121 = -0.04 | 13.7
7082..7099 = 0.00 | 13.2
